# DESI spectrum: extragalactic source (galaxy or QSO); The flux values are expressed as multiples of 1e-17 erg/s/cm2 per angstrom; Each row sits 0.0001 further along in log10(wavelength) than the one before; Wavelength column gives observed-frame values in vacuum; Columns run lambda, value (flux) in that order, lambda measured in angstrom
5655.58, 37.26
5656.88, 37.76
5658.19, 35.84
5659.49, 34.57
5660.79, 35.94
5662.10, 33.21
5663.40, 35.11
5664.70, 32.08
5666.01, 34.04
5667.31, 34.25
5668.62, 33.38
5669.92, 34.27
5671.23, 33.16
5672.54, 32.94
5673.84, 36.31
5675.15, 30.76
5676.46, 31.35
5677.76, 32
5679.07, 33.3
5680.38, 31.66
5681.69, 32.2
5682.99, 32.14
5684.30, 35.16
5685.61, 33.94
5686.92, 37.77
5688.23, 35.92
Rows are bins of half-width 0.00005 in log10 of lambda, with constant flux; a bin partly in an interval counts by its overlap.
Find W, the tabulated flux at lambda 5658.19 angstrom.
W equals 35.84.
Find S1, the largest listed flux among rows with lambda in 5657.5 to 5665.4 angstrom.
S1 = 35.94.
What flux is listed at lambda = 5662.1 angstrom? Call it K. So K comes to 33.21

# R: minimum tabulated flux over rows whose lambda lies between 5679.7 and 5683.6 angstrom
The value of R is 31.66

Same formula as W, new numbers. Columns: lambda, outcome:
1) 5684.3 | 35.16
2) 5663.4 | 35.11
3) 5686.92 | 37.77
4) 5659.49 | 34.57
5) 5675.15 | 30.76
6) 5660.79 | 35.94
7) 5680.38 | 31.66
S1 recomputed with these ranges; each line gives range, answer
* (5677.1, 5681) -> 33.3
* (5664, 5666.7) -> 34.04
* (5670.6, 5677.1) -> 36.31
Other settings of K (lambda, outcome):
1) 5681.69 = 32.2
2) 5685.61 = 33.94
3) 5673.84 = 36.31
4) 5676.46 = 31.35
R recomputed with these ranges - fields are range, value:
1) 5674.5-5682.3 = 30.76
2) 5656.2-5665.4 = 32.08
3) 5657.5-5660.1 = 34.57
